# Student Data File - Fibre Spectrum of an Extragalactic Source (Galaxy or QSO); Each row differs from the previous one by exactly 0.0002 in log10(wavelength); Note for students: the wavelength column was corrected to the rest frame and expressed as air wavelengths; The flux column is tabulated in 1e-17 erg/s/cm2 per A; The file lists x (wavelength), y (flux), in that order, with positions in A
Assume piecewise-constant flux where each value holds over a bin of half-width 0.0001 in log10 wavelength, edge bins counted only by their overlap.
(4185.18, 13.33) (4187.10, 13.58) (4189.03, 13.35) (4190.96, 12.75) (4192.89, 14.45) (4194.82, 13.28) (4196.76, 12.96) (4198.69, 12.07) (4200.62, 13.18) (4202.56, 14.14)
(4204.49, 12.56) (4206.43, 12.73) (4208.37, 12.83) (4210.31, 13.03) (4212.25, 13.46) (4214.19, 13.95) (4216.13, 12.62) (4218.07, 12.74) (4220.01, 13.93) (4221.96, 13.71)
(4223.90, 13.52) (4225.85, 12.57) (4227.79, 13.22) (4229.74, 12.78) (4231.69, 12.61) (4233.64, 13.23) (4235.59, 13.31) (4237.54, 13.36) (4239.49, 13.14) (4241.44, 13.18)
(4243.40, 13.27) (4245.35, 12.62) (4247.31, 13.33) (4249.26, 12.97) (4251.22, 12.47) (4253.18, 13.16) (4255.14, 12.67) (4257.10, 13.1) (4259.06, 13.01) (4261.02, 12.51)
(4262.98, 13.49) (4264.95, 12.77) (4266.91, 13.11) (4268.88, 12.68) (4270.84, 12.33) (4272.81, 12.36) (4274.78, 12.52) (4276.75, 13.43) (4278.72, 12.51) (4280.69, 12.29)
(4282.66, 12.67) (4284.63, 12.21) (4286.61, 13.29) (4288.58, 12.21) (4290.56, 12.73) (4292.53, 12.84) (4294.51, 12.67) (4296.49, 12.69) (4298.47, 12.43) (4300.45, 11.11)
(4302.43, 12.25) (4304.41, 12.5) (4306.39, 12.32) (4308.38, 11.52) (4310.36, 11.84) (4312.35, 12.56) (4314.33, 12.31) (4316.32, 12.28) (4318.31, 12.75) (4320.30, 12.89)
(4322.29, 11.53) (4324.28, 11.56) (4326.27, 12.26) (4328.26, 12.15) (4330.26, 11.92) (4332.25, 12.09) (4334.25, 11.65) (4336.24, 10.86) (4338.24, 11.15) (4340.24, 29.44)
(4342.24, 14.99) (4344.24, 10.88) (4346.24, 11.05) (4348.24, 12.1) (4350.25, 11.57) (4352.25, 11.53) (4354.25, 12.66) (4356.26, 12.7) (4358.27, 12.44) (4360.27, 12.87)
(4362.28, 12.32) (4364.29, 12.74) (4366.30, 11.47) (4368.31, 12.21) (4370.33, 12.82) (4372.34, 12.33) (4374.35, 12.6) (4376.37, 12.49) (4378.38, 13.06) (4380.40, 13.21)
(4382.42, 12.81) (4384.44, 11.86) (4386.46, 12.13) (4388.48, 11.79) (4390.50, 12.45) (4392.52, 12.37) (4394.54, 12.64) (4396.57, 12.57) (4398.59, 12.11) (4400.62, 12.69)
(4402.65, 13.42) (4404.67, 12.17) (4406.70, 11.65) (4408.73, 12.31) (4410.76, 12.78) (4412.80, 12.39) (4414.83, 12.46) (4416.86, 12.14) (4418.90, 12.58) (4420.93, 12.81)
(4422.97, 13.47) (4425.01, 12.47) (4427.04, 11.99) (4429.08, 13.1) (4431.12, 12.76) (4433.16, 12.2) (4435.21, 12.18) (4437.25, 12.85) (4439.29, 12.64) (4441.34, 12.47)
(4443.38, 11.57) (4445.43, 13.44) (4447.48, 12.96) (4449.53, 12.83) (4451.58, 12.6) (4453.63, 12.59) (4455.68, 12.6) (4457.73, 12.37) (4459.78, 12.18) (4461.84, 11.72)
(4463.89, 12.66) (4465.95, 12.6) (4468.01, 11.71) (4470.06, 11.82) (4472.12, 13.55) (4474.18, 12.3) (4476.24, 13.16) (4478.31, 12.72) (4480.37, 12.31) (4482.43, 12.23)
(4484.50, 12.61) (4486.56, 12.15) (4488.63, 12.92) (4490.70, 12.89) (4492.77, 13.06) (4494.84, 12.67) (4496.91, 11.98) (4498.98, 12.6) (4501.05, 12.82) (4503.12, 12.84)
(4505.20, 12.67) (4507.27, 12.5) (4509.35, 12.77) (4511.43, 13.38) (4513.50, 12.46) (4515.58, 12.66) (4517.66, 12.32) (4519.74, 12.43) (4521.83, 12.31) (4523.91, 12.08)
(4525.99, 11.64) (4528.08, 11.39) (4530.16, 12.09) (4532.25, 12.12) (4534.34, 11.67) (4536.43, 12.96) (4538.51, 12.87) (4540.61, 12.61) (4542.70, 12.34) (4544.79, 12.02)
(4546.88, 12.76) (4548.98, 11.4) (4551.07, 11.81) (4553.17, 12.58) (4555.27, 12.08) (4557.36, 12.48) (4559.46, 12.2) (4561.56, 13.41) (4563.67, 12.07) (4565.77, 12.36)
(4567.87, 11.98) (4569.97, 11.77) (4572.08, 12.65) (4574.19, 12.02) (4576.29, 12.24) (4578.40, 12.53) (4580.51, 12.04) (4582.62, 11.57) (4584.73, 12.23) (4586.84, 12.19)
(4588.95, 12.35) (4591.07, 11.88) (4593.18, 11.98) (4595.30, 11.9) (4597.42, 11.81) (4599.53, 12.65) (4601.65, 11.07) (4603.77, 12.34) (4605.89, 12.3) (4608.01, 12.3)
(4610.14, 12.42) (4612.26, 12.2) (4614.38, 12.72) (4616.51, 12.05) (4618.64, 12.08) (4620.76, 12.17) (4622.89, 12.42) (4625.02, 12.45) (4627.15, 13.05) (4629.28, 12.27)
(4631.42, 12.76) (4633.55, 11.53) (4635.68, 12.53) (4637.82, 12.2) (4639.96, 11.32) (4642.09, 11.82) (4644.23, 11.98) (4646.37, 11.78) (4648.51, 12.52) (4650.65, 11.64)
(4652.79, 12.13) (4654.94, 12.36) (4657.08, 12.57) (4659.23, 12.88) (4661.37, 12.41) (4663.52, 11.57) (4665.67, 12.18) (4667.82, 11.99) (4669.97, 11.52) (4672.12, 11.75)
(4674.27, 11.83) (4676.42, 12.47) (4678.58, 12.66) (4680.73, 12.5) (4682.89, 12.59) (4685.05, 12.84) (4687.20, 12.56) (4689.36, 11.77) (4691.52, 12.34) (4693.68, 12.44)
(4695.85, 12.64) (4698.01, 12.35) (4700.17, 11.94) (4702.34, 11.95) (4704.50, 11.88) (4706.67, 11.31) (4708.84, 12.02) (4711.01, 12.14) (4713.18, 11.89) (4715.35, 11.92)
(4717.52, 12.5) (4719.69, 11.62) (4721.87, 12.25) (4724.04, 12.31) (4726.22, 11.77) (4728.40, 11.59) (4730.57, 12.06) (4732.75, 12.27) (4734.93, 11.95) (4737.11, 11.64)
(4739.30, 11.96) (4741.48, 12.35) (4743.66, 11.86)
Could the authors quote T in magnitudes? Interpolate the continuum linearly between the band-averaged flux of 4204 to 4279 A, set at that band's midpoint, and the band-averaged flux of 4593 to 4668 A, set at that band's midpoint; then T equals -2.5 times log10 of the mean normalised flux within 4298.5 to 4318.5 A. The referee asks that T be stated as 0.06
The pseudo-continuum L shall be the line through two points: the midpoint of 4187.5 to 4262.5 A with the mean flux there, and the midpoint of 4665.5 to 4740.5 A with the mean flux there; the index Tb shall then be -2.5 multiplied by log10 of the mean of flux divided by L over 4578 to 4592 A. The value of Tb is 0.02 mag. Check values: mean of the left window 13.1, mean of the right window 12.1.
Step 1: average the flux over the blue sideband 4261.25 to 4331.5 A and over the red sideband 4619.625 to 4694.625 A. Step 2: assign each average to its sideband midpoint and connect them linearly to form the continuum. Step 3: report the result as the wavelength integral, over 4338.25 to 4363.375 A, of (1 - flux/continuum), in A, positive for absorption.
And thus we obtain -2.4 A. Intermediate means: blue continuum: 12.4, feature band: 13.6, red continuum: 12.2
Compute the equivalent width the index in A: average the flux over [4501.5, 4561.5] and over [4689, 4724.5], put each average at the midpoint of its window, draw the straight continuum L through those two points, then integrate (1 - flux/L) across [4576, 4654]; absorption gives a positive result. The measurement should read 0.50 A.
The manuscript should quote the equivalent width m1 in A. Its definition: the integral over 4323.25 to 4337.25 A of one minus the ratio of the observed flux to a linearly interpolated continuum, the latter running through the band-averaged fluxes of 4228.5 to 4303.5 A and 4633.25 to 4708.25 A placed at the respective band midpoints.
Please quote 1.0 A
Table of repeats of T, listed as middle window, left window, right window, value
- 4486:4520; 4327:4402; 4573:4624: -0.025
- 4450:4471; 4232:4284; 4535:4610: 0.014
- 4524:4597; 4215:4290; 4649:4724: 0.018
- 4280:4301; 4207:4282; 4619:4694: 0.035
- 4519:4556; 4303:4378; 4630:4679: 0.011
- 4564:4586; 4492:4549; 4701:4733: 0.014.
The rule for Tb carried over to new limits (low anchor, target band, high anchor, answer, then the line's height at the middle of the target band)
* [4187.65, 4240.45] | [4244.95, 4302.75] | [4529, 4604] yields 0.03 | 13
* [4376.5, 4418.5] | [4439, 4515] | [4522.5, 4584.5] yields -0.02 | 12.3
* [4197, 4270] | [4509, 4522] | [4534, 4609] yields -0.02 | 12.4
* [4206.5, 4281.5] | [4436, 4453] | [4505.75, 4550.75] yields -0.01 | 12.5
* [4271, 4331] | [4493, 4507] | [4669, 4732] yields -0.03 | 12.2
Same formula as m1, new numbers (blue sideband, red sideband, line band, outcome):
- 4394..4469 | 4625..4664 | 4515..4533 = 0.4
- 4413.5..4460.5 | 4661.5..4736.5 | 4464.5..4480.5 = 0.0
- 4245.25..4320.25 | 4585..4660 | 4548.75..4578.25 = 0.0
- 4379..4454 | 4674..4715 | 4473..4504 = -0.4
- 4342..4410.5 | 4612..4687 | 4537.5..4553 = 0.0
